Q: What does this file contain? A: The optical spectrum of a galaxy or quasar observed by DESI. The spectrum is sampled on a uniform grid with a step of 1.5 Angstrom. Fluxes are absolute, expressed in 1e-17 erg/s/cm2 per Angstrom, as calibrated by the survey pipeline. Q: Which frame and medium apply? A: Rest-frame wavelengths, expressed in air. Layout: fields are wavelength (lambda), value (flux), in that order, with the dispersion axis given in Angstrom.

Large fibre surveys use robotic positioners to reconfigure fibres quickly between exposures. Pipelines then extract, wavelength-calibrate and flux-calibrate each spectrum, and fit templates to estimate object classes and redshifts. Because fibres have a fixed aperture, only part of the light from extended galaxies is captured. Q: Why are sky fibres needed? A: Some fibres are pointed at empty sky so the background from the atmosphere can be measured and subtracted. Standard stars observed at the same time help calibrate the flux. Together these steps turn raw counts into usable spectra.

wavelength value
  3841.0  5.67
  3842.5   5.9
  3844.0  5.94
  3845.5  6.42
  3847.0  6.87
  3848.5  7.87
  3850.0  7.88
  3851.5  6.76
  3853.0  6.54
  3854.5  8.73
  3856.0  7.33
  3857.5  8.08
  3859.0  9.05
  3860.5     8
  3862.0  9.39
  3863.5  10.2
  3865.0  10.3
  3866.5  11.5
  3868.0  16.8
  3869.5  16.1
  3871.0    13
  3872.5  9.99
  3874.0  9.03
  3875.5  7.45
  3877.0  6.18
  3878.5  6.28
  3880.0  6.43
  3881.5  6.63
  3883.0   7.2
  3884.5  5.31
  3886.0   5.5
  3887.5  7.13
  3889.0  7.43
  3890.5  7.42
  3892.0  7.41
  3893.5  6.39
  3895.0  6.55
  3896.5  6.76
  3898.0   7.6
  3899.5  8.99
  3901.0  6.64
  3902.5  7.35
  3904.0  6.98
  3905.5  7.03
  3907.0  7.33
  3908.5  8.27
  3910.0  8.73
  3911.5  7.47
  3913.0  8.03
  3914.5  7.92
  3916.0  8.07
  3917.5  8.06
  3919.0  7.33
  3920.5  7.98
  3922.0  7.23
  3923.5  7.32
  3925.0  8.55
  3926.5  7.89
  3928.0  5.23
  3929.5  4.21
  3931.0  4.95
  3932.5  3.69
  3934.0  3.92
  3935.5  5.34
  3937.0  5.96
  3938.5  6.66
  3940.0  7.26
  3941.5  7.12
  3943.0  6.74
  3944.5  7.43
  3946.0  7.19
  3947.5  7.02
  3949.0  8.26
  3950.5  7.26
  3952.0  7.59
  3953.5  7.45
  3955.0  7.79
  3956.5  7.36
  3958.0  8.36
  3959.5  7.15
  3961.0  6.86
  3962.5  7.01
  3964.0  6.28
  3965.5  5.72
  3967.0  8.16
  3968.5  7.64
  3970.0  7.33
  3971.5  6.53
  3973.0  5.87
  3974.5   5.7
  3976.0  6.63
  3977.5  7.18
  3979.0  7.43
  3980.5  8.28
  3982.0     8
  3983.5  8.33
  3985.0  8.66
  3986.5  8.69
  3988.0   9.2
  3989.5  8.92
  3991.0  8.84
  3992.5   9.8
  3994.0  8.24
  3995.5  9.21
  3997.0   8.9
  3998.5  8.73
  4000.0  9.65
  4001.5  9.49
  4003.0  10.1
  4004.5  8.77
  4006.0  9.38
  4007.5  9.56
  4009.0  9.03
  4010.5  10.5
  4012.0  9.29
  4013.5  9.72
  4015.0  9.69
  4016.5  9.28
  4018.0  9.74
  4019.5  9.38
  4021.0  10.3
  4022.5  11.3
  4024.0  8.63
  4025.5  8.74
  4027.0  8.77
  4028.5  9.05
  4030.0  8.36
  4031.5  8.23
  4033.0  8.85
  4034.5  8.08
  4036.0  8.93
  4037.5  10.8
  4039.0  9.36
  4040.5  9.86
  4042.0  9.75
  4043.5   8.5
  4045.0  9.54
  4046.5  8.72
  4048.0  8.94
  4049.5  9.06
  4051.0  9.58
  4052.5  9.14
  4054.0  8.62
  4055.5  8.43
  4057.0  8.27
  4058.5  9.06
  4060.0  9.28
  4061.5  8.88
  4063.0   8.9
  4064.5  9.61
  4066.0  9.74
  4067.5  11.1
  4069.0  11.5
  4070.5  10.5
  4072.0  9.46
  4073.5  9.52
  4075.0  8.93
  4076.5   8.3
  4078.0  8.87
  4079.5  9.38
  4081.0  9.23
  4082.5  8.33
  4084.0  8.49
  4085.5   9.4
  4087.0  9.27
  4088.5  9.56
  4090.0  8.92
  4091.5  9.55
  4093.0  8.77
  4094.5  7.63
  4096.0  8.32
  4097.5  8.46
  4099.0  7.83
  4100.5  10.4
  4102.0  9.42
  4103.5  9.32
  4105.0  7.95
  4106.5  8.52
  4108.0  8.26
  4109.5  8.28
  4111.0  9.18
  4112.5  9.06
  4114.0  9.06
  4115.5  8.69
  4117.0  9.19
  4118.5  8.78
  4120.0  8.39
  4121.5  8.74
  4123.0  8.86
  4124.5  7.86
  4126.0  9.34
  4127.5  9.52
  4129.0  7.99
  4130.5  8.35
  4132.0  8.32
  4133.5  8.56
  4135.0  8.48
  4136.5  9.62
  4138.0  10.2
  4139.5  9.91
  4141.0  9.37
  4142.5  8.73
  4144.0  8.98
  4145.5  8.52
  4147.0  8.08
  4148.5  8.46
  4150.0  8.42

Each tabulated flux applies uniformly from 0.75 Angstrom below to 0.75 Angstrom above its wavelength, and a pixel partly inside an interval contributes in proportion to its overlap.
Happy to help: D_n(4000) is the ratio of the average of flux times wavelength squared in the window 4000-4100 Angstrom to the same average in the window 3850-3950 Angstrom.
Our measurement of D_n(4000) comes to 1.3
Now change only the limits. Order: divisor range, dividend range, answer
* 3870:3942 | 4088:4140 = 1.37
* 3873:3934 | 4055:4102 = 1.43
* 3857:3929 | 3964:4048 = 1.14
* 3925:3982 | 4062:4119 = 1.44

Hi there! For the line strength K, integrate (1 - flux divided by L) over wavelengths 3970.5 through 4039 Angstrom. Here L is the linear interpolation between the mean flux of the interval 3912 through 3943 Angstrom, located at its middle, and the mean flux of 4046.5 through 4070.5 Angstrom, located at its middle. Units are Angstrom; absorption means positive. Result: -4.7 Angstrom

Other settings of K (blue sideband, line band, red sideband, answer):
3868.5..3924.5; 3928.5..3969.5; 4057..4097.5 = 7.7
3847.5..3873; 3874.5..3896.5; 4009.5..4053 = 6.9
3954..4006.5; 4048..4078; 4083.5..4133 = -3.0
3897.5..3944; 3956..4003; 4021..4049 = 1.2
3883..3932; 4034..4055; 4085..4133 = -2.4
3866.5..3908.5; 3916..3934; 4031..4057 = 3.9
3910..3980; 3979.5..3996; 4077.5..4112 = -2.7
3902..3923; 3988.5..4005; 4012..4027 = 0.0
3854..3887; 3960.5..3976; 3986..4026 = 4.3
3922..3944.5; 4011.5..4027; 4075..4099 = -3.9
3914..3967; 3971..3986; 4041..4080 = 0.7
